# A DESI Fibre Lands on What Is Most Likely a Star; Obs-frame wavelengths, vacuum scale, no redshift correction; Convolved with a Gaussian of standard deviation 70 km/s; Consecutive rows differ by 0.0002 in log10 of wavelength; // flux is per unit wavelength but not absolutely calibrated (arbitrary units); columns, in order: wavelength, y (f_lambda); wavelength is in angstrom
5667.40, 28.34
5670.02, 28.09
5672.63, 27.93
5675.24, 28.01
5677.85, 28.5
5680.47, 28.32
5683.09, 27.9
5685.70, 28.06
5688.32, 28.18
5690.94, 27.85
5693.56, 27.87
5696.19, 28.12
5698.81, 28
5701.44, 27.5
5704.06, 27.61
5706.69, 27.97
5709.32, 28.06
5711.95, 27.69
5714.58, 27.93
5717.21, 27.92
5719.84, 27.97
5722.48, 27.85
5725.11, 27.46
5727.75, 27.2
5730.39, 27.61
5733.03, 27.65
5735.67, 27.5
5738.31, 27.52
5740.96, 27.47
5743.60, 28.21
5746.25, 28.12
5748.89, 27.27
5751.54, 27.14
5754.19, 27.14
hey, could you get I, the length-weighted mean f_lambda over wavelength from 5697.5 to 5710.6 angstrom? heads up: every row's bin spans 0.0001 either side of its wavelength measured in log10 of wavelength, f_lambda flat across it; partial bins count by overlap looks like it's 27.8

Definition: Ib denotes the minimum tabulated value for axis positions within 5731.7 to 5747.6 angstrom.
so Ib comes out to 27.47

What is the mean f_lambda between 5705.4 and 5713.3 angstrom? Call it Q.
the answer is 27.9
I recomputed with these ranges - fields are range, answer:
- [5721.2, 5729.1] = 27.5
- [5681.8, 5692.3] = 28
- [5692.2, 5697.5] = 28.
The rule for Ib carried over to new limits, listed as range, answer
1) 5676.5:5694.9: 27.85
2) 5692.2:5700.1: 27.87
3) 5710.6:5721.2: 27.69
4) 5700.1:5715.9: 27.5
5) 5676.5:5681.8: 28.32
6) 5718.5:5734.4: 27.2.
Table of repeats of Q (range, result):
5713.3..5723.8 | 27.9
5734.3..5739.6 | 27.5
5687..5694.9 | 27.9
